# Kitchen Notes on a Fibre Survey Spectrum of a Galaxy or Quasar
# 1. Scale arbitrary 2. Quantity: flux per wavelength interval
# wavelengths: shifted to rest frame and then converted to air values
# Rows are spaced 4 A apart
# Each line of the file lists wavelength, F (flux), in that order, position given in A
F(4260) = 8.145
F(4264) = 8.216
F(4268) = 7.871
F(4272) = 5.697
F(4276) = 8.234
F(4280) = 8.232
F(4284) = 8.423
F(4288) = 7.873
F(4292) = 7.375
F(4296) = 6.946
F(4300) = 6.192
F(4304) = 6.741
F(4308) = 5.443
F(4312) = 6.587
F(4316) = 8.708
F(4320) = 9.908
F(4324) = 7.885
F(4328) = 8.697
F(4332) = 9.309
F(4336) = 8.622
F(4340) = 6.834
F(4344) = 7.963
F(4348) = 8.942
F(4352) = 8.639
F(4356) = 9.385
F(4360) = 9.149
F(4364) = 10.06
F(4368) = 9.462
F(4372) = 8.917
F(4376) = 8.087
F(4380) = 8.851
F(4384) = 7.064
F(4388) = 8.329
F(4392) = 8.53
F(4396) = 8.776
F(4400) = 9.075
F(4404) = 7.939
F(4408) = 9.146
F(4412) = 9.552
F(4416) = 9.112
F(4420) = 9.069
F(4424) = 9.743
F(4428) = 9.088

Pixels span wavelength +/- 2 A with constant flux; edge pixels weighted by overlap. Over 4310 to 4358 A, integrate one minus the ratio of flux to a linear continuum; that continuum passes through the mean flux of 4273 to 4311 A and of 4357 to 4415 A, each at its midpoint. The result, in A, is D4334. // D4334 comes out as -3.3 A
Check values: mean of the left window 7.21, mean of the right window 8.8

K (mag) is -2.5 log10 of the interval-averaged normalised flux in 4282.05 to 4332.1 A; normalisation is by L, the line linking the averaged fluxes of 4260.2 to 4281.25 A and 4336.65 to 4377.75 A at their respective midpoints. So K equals 0.07 mag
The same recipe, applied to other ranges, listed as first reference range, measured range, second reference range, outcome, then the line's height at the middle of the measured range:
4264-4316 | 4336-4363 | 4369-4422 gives -0.07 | 8.04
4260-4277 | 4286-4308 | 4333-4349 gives 0.13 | 7.76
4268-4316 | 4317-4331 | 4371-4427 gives -0.16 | 7.64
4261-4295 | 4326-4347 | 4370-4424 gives -0.02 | 8.2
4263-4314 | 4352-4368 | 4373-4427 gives -0.15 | 8.18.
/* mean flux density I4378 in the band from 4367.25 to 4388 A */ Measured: 8.4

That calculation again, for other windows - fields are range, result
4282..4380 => 8.19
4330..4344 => 8.21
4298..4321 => 7.15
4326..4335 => 8.96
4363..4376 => 9.22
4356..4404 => 8.75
